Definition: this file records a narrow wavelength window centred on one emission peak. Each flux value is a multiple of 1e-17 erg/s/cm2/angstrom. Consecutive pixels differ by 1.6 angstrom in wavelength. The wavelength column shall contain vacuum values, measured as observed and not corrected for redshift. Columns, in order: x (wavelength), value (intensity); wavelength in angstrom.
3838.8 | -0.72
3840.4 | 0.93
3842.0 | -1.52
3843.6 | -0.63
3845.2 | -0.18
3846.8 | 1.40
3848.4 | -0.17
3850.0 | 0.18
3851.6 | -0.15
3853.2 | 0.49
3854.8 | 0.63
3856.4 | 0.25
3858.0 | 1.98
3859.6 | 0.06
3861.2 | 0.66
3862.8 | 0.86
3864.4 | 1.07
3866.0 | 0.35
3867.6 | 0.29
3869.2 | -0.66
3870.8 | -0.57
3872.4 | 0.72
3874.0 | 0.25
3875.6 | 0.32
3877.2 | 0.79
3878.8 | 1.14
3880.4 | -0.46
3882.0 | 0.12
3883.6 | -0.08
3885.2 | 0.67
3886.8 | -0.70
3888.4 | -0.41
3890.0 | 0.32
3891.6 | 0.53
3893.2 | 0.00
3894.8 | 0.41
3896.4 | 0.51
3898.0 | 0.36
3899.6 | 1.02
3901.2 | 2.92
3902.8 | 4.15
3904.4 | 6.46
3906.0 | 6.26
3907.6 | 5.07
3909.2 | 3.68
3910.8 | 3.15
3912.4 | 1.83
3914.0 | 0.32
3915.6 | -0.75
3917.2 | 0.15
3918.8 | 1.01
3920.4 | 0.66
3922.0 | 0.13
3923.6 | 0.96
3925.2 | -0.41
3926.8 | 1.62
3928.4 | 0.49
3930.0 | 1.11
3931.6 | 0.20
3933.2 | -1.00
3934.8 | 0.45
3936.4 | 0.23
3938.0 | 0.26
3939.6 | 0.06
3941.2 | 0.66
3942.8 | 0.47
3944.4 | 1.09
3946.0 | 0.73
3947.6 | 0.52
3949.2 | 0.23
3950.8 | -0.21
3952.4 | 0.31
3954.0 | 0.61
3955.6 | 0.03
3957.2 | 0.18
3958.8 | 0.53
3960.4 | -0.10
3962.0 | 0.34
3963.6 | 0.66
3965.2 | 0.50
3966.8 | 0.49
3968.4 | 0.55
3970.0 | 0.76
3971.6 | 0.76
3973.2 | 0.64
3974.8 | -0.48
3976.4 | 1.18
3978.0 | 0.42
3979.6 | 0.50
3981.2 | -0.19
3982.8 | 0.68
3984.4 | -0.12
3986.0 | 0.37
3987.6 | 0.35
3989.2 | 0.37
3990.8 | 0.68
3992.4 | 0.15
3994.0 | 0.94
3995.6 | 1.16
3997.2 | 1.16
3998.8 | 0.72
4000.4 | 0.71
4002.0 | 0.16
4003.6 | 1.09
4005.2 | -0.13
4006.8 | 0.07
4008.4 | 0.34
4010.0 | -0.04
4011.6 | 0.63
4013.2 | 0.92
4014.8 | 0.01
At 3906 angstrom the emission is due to Ly-alpha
